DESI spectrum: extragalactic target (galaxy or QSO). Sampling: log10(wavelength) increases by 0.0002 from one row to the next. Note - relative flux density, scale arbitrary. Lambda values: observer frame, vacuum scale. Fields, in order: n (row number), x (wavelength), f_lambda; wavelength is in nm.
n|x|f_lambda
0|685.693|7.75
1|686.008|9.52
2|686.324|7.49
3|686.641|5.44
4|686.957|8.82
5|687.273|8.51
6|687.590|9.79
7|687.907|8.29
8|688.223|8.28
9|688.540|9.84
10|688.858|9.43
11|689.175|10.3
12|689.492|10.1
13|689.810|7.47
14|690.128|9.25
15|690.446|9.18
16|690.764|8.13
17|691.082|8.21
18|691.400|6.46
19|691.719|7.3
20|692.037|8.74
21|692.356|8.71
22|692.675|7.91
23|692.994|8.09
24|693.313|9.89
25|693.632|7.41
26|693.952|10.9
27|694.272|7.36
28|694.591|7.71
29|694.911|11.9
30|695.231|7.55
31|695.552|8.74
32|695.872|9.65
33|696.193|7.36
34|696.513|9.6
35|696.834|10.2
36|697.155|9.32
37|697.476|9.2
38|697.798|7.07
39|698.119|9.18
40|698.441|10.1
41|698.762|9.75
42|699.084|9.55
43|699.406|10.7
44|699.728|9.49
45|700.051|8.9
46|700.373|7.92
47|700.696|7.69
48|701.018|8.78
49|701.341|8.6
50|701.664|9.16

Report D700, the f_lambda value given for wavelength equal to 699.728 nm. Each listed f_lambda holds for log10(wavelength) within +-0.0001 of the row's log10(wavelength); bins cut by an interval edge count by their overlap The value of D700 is 9.49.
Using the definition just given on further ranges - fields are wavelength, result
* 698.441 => 10.1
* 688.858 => 9.43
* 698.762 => 9.75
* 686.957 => 8.82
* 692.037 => 8.74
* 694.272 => 7.36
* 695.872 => 9.65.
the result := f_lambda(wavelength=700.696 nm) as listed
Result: 7.69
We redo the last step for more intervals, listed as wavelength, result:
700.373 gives 7.92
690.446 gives 9.18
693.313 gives 9.89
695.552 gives 8.74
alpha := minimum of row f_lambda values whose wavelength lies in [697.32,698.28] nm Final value 7.07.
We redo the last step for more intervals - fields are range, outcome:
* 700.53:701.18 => 7.69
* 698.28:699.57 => 9.55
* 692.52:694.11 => 7.41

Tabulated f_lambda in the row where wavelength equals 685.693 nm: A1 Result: 7.75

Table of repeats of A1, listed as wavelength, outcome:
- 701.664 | 9.16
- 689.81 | 7.47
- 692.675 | 7.91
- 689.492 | 10.1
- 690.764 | 8.13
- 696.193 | 7.36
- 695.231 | 7.55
